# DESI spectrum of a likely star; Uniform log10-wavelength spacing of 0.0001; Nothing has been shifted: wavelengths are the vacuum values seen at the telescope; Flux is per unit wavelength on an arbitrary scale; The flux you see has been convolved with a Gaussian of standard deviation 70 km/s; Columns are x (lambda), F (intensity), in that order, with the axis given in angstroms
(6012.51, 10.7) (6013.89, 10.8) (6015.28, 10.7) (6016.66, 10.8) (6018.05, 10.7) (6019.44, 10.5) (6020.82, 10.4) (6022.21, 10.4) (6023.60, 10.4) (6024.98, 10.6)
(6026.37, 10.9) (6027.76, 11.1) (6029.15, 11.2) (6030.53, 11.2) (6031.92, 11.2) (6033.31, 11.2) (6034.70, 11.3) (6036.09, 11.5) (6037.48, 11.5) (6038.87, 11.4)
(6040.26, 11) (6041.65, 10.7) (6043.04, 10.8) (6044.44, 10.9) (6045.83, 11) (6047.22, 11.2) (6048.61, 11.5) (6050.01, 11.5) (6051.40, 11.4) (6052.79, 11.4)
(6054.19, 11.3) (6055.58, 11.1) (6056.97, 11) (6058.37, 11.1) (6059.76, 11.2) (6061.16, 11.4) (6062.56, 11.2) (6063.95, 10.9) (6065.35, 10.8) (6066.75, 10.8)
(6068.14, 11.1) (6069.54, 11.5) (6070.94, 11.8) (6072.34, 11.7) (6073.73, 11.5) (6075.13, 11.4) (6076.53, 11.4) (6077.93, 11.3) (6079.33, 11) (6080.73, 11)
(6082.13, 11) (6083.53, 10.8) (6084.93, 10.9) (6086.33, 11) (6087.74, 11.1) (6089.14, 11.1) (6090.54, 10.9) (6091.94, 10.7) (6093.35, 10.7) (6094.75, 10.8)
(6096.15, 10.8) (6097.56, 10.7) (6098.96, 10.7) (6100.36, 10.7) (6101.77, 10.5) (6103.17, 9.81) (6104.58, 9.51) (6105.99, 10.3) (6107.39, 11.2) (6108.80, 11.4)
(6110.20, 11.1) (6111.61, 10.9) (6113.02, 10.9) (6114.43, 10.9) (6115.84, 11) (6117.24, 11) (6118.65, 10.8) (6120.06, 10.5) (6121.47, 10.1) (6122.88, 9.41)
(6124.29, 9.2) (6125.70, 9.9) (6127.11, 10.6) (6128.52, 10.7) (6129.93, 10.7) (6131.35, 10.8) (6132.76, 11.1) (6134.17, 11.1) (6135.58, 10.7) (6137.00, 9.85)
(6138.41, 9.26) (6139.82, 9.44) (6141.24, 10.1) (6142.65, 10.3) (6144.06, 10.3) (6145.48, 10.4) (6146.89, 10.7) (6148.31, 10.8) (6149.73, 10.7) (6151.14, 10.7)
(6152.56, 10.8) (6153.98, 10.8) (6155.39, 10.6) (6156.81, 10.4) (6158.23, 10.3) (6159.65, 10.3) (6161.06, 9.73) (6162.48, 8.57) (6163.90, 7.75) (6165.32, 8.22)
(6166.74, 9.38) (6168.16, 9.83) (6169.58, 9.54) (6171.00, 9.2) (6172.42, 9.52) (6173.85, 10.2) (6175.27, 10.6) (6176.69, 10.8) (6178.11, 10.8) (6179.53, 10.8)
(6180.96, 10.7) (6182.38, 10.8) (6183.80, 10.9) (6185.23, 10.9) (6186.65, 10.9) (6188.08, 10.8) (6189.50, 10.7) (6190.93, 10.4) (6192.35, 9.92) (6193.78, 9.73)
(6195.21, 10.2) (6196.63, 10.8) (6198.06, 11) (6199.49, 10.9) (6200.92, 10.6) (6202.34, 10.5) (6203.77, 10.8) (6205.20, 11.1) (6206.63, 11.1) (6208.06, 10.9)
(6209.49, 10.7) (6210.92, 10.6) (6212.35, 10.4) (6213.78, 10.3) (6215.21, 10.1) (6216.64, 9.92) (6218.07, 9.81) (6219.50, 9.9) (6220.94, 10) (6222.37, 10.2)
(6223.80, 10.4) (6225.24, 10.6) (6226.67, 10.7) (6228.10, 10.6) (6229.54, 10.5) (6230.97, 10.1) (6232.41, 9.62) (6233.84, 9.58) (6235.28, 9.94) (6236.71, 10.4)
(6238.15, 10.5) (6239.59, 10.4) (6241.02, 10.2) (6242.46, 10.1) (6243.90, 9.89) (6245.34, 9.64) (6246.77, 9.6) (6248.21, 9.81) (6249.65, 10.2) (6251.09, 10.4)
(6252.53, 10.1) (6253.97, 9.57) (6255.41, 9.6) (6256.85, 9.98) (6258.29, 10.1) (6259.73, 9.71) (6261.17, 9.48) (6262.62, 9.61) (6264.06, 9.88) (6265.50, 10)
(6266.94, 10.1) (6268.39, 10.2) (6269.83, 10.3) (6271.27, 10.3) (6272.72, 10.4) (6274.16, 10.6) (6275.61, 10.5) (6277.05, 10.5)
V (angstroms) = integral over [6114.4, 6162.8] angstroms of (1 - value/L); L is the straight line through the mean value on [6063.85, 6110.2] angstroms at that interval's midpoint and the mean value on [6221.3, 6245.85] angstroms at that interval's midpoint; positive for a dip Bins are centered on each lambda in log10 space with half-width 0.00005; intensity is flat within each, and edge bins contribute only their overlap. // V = 1.4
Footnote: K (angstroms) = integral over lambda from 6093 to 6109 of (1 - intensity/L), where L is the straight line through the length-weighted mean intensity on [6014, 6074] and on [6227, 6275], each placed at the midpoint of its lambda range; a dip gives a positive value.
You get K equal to 0.3 angstroms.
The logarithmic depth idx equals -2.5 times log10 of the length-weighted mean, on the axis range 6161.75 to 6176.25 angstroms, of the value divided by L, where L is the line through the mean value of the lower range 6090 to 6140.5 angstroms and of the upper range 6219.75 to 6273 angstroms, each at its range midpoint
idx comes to 0.11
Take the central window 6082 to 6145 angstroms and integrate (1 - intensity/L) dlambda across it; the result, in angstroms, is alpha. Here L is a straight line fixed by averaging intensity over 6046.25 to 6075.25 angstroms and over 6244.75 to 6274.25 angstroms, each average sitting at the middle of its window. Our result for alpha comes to 2.1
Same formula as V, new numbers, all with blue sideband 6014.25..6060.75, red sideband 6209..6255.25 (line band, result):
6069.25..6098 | -0.73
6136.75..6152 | 0.42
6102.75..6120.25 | -0.07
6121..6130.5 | 0.49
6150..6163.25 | 0.30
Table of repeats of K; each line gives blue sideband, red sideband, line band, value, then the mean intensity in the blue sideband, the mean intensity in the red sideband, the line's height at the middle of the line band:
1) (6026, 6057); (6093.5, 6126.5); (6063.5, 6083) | -0.6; 11.2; 10.5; 10.9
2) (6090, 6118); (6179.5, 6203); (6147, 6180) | 1.9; 10.7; 10.6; 10.7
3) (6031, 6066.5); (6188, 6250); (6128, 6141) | 0.4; 11.2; 10.3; 10.7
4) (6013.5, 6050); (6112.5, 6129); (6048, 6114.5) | -2.2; 11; 10.4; 10.7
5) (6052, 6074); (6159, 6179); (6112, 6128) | -0.1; 11.2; 9.62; 10.4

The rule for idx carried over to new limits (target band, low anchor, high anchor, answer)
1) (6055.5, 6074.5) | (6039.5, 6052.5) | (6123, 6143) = -0.03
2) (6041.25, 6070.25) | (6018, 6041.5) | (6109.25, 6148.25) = -0.03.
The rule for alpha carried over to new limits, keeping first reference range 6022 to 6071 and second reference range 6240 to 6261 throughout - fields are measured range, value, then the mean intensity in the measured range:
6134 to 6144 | 0.5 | 10.1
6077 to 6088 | -0.1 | 11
